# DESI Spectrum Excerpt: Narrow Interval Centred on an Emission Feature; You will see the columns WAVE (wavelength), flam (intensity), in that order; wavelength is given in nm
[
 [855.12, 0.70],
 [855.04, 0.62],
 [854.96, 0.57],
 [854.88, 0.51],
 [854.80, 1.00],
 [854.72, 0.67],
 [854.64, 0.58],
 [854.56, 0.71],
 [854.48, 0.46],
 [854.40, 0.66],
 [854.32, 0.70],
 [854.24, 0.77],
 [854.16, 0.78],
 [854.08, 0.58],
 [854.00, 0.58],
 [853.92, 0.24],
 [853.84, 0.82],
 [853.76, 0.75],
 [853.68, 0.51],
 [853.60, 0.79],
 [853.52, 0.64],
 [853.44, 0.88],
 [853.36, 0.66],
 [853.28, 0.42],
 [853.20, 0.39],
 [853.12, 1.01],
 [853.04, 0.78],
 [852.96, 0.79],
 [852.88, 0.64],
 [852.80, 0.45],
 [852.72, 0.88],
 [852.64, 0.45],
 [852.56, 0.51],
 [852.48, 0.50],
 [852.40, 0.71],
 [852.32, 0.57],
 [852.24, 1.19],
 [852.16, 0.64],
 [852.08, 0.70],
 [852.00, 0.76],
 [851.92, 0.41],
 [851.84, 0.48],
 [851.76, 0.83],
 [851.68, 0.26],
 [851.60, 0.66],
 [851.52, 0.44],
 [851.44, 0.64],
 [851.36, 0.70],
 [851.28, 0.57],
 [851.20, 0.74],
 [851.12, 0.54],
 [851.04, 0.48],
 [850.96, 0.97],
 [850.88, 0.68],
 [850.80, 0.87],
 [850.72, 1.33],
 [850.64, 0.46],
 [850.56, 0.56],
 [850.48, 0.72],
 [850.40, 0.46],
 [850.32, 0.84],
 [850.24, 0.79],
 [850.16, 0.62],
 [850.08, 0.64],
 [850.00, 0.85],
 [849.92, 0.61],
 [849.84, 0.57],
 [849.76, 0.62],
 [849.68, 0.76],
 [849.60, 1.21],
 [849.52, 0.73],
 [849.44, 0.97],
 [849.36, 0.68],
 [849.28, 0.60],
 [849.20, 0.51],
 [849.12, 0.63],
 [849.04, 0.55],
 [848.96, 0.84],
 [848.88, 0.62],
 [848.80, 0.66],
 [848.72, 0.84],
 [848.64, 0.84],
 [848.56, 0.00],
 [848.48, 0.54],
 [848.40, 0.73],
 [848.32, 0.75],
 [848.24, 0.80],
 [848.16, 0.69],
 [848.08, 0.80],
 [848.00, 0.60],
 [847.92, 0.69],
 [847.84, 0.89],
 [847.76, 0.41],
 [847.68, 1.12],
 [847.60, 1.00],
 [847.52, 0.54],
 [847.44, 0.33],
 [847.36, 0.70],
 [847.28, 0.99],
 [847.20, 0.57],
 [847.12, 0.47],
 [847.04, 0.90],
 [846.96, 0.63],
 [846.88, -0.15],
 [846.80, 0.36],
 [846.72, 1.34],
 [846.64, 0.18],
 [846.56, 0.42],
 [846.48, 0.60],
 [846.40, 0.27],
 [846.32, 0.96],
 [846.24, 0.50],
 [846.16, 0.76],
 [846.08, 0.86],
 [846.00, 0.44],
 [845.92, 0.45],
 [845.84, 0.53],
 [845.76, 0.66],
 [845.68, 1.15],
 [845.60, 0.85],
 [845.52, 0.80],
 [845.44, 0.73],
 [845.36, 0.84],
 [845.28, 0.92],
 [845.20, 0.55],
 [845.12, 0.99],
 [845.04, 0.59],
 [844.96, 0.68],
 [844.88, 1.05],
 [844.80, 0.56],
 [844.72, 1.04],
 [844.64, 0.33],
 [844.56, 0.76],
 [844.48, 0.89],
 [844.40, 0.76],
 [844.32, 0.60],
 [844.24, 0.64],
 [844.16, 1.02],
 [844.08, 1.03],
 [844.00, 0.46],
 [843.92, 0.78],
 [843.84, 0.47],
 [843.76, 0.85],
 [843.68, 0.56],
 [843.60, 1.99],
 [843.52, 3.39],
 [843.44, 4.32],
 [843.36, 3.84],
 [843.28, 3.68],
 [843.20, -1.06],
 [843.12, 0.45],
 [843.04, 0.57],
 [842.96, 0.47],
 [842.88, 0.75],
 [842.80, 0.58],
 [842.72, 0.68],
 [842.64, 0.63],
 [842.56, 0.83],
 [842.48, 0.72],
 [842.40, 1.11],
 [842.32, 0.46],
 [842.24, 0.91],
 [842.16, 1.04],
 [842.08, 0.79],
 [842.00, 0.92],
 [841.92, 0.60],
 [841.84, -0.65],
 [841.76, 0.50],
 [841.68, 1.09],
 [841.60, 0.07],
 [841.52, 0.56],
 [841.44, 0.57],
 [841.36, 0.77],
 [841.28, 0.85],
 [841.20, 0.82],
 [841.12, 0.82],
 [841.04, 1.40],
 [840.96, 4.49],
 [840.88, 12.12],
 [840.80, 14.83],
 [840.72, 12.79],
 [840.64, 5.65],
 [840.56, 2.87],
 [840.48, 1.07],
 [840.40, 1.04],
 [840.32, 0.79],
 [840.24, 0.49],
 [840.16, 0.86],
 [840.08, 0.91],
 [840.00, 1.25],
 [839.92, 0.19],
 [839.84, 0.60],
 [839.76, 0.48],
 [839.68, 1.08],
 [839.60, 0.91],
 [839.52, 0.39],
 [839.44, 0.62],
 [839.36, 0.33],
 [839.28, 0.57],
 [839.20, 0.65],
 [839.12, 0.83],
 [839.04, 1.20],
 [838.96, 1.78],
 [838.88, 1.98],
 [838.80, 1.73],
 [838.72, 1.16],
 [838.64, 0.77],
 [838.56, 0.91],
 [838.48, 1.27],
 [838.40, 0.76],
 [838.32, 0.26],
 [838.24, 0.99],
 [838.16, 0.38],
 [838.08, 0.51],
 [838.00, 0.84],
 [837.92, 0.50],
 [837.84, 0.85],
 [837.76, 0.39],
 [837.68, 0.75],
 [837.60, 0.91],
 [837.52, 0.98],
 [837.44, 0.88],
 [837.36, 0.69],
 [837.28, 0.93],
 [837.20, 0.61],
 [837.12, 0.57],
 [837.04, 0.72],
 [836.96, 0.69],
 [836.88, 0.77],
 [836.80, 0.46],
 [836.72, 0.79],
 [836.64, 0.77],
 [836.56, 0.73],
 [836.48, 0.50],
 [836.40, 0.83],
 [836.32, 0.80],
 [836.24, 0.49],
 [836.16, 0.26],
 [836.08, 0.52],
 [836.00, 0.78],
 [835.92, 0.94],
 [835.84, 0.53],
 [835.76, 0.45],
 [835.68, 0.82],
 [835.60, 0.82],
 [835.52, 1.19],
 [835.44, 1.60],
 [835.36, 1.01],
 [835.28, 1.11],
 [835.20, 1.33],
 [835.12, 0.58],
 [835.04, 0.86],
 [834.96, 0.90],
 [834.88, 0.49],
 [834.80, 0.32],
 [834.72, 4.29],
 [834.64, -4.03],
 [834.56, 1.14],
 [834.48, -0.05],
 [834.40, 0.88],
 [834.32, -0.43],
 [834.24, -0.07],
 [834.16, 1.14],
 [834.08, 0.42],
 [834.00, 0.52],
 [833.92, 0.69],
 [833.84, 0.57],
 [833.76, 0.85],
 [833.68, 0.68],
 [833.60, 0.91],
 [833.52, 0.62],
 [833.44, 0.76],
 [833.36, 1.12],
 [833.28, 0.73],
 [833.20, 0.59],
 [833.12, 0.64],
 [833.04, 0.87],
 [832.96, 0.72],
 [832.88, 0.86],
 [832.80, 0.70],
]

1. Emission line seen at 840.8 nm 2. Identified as H-alpha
